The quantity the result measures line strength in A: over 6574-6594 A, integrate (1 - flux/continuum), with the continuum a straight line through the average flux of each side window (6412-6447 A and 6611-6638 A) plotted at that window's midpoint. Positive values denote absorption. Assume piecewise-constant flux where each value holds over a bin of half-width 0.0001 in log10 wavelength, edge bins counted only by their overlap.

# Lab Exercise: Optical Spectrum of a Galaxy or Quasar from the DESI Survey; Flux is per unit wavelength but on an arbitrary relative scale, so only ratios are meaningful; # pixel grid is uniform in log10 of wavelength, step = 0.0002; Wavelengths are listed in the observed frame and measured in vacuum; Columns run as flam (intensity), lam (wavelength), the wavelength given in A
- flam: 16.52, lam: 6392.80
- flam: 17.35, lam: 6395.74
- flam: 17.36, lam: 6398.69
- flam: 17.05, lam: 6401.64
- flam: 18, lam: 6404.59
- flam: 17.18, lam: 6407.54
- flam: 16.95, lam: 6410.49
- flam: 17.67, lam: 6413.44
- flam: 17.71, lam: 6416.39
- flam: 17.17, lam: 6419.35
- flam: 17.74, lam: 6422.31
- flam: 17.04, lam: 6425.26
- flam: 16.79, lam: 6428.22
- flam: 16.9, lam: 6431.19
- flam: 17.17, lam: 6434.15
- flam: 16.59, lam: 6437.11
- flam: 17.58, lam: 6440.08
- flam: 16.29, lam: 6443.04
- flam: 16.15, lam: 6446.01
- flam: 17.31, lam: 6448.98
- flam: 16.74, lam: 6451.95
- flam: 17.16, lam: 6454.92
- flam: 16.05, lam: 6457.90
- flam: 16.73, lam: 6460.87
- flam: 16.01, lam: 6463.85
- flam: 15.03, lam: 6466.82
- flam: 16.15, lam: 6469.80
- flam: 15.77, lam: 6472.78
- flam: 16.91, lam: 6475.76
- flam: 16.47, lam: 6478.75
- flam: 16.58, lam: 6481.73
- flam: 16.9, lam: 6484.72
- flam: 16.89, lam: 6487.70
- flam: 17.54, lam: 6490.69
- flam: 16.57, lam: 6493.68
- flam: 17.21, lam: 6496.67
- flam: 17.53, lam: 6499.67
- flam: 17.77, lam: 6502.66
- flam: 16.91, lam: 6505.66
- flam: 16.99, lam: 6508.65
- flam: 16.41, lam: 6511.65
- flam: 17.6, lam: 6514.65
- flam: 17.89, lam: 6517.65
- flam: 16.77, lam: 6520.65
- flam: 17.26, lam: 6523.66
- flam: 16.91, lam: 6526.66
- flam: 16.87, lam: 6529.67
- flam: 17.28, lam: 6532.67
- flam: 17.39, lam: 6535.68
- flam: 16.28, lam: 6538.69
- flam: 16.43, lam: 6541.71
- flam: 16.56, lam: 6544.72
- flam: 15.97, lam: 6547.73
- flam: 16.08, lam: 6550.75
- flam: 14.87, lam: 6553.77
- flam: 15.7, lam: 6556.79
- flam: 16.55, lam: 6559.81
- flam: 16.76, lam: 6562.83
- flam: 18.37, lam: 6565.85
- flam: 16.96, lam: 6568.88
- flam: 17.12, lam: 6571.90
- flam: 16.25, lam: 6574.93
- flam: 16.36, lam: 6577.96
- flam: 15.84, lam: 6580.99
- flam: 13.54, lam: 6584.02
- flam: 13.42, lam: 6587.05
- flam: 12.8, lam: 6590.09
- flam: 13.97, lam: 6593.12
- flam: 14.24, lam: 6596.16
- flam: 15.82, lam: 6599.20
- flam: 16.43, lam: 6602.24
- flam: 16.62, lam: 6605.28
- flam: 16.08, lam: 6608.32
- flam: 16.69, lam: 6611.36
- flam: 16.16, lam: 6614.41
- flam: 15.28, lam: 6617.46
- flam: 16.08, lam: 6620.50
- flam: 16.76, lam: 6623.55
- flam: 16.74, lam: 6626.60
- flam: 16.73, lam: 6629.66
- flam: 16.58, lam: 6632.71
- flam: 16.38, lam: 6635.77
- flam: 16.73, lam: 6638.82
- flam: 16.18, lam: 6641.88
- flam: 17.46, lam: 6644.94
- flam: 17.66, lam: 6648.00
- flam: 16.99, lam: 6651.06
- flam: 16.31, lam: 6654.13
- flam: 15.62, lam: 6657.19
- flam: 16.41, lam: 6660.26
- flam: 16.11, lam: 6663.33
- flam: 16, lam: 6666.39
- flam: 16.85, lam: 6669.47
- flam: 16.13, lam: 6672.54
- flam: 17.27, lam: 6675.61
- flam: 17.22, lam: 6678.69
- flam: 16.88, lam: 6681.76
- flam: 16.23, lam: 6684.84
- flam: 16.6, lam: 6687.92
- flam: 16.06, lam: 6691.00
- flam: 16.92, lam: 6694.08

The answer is 2.37 A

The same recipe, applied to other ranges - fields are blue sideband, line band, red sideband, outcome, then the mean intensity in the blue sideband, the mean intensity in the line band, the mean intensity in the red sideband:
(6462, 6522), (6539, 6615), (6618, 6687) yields 3.92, 16.8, 15.8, 16.6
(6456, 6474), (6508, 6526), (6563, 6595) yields -1.58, 16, 17.1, 15.5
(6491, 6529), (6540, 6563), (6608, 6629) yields 1.02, 17.2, 16.1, 16.3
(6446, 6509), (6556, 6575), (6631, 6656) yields -0.18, 16.7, 16.9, 16.8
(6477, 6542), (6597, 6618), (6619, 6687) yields 0.76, 17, 16.1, 16.6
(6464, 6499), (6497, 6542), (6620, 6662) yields -1.46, 16.6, 17.1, 16.6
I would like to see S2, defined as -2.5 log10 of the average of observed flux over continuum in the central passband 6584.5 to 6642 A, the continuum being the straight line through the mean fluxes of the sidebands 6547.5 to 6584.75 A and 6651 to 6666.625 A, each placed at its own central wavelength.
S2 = 0.03 mag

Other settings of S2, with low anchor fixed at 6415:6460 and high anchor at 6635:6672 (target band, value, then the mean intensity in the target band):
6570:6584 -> 0.04 mag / 16.1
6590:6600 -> 0.17 mag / 14.3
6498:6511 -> -0.03 mag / 17.2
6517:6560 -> 0.01 mag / 16.6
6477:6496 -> 0.00 mag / 16.8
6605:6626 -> 0.02 mag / 16.2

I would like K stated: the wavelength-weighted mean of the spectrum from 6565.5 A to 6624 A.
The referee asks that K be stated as 15.7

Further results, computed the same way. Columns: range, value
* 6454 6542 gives 16.8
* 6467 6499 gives 16.6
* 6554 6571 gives 16.7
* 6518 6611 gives 16.1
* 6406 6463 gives 17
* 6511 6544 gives 17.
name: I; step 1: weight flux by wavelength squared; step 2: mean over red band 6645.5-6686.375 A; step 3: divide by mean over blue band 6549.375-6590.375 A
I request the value 1.08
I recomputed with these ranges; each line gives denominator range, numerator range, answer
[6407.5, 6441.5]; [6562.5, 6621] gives 0.96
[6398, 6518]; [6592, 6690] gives 1.02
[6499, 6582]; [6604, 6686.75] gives 1.02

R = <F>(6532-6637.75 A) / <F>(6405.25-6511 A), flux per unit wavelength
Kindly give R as 0.95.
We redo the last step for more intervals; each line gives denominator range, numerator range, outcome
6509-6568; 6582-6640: 0.93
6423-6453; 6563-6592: 0.93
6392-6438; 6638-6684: 0.97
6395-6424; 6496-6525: 0.99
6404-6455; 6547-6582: 0.96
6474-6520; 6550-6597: 0.91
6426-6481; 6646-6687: 1.00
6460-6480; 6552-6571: 1.03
